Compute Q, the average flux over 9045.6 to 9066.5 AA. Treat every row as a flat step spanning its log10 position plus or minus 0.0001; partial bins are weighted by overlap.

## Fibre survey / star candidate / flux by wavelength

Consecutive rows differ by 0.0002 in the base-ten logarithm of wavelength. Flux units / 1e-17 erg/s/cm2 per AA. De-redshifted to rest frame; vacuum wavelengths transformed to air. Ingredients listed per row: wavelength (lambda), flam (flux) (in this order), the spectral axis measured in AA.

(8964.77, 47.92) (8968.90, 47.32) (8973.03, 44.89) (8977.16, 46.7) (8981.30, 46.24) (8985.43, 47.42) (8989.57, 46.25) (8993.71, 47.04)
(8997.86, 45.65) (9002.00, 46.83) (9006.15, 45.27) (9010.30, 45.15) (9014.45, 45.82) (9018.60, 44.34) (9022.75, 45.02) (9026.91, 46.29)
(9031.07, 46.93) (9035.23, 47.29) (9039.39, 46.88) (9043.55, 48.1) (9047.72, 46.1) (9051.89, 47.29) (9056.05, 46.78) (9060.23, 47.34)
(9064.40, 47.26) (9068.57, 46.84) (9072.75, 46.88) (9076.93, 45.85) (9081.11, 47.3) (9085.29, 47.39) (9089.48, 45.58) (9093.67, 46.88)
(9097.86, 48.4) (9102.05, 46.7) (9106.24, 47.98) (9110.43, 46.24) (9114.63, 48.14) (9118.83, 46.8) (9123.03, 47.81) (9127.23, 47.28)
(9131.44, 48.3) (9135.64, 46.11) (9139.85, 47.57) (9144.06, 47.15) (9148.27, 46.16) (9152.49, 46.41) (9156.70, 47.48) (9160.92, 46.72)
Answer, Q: 47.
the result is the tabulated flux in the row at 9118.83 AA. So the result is 46.8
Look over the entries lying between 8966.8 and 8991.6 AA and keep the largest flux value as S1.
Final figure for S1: 47.42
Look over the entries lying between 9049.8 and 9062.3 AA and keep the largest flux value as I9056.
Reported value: 47.34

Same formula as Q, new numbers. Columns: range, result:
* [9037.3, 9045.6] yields 47.5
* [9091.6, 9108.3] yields 47.5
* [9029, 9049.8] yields 47.1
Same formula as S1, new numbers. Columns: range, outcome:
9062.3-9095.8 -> 47.39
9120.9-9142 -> 48.3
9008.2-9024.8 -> 45.82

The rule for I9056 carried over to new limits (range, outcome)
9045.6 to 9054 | 47.29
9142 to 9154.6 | 47.15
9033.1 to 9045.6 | 48.1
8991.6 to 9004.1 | 47.04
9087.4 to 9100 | 48.4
